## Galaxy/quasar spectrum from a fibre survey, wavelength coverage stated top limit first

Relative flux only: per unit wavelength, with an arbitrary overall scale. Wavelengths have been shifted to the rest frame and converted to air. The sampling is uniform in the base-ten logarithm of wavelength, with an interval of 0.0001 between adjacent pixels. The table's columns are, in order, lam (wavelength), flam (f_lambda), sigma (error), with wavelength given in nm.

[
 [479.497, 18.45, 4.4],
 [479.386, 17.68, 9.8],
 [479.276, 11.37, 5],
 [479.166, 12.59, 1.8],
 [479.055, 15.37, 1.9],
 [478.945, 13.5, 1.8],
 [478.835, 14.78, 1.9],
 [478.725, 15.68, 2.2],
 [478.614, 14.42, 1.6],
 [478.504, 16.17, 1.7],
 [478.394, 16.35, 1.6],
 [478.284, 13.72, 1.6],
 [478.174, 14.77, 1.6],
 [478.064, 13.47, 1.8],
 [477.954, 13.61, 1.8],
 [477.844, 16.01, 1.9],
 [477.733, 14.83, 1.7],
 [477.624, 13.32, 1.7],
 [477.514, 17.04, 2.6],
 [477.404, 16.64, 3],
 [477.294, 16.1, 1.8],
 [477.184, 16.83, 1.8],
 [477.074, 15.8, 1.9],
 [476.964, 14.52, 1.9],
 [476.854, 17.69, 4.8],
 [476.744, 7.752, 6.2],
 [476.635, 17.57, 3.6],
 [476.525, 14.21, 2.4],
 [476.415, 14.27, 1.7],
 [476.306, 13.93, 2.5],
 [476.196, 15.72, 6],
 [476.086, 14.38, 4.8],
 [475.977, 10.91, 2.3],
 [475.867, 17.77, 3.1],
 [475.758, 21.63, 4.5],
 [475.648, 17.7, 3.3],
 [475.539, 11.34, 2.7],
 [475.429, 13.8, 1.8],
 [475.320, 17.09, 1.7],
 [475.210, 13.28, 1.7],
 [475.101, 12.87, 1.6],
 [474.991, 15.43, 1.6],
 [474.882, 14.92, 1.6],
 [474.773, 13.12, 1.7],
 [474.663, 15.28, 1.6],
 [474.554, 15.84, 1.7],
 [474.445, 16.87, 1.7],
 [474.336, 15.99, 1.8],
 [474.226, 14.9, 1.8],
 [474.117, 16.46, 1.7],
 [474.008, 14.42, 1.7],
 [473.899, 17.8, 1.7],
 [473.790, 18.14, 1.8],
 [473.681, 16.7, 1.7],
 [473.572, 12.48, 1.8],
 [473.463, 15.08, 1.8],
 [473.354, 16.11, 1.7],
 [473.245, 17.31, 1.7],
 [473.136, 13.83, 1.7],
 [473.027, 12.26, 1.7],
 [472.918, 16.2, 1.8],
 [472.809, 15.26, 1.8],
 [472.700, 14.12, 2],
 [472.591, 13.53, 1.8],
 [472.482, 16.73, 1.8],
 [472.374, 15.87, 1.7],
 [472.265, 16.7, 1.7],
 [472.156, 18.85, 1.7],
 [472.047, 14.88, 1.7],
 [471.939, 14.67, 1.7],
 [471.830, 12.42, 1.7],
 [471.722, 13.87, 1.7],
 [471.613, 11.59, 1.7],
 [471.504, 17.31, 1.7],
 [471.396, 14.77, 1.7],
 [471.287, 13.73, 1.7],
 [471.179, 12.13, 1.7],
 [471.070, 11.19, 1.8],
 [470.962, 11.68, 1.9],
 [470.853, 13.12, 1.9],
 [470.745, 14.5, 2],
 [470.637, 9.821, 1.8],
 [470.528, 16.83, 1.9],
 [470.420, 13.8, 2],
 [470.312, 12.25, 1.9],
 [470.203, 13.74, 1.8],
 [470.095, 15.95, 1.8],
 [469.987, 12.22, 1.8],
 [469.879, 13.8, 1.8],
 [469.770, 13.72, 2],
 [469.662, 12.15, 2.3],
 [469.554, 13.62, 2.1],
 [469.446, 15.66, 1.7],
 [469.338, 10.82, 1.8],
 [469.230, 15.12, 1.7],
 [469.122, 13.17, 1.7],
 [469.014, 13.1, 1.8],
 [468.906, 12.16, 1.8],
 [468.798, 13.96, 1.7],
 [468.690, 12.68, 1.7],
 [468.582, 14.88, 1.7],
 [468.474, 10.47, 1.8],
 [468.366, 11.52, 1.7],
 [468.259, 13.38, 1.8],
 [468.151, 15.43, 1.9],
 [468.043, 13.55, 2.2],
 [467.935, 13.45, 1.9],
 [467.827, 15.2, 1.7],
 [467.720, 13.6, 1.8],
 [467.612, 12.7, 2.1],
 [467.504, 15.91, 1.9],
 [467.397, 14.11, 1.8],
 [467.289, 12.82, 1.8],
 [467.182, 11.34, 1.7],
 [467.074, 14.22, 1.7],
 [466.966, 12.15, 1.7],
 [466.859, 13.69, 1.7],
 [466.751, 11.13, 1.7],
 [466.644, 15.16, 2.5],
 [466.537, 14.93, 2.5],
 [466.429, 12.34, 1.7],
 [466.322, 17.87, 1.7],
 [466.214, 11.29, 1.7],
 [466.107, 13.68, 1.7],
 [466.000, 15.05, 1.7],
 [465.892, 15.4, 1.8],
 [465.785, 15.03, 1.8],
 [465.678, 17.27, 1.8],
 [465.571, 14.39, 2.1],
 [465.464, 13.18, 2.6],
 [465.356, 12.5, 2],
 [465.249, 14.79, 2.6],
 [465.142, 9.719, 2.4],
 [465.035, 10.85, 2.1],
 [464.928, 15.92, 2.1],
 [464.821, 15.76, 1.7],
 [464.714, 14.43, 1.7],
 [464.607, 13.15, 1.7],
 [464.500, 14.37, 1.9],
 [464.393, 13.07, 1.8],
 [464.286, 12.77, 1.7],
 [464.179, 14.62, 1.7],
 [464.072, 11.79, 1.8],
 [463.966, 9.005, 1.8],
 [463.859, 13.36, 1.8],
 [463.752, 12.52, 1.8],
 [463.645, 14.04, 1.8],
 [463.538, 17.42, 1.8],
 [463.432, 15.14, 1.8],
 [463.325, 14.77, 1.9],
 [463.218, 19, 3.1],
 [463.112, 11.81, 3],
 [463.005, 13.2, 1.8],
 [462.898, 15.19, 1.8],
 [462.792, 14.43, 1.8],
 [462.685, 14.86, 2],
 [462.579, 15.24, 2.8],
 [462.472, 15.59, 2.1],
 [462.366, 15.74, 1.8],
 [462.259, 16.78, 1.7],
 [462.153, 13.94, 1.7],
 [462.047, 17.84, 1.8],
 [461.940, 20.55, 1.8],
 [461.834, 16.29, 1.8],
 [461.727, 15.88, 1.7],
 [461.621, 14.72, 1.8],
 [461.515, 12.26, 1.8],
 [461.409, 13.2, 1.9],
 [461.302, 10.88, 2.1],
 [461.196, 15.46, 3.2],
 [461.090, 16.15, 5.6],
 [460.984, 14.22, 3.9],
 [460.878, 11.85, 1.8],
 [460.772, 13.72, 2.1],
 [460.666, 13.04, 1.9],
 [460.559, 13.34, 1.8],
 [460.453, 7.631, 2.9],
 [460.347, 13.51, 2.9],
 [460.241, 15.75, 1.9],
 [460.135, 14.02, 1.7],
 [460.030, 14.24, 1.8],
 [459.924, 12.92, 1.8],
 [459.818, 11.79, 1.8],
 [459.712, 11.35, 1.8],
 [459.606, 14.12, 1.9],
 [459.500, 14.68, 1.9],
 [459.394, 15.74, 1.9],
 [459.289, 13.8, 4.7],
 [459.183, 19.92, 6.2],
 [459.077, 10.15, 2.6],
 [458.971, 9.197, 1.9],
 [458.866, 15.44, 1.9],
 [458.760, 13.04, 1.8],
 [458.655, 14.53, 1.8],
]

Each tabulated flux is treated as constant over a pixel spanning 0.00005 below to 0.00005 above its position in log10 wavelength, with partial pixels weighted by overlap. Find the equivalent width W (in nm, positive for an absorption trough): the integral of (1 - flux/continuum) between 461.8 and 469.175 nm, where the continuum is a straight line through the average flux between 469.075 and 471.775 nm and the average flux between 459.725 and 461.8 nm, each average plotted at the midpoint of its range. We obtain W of -0.350 nm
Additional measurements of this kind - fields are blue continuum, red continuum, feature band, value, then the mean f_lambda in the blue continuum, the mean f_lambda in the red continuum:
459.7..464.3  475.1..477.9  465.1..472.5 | 0.44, 14.2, 15.2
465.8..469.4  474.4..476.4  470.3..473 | 0.02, 13.5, 15.1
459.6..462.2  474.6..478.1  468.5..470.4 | 0.14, 13.9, 15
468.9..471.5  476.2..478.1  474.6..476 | -0.05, 13.4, 15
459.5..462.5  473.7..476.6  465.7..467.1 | 0.05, 14.2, 15.3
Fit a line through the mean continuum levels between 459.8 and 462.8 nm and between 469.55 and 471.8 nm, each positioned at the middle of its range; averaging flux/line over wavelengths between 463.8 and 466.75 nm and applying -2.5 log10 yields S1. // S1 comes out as 0.02 mag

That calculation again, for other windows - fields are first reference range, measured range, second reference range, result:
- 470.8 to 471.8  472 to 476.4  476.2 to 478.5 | -0.10 mag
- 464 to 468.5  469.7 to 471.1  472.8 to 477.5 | 0.09 mag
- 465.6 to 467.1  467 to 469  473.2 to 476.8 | 0.08 mag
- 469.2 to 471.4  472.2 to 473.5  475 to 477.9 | -0.09 mag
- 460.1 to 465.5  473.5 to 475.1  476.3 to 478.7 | -0.05 mag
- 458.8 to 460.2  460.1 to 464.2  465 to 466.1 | -0.04 mag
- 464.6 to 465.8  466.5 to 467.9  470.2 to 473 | 0.03 mag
